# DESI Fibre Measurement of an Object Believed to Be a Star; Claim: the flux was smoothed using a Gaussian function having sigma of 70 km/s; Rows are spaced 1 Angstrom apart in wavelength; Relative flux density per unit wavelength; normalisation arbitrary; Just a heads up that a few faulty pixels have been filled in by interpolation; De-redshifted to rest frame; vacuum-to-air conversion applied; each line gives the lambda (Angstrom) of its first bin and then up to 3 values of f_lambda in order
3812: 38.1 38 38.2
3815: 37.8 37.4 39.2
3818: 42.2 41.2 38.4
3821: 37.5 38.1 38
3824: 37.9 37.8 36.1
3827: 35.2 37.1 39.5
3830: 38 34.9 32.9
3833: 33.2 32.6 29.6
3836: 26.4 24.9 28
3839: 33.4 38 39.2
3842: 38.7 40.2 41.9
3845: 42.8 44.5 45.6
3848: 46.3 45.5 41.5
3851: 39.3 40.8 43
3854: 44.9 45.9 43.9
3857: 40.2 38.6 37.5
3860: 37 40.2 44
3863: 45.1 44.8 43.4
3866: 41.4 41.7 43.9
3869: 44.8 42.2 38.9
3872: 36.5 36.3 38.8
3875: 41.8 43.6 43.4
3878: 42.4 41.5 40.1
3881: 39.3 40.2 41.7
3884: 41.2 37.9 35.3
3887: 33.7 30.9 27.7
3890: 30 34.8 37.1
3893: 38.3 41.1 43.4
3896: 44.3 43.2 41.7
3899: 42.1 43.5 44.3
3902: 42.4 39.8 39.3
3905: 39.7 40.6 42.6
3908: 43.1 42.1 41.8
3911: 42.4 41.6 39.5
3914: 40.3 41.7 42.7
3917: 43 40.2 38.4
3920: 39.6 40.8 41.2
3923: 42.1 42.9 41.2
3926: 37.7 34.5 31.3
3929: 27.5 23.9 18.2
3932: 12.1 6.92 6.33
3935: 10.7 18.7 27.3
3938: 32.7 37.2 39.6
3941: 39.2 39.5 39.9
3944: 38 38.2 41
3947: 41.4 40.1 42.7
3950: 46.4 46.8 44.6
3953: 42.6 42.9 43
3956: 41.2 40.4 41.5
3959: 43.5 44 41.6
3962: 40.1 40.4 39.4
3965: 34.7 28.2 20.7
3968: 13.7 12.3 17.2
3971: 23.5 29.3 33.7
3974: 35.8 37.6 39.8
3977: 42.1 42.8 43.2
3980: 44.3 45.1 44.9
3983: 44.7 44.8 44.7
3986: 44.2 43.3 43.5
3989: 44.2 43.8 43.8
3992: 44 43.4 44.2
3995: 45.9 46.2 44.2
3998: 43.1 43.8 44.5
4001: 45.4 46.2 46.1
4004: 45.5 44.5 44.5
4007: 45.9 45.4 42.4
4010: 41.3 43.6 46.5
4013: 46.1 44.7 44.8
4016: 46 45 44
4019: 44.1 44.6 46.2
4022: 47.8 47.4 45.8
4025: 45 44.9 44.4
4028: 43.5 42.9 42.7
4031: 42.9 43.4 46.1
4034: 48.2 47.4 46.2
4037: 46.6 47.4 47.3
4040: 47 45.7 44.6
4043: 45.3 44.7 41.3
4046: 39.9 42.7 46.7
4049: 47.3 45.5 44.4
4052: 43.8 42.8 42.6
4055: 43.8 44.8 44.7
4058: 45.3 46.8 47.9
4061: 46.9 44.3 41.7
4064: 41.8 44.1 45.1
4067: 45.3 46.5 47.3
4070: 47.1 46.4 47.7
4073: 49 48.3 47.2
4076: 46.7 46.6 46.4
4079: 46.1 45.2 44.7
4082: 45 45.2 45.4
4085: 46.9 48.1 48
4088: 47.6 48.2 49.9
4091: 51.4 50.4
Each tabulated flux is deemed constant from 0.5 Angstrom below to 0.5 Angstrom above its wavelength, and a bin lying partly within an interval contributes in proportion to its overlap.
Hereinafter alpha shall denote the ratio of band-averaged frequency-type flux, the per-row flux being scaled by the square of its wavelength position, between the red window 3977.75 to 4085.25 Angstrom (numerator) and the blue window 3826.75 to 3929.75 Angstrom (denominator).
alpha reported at 1.23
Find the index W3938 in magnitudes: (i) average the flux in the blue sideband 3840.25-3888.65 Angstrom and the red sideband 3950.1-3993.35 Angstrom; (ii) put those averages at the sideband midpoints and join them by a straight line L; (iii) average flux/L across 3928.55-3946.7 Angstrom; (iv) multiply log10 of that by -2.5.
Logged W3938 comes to 0.382 mag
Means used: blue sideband 41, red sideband 38.8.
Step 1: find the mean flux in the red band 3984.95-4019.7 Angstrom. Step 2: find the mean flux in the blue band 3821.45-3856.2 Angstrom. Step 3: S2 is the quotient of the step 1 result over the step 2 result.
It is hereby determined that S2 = 1.17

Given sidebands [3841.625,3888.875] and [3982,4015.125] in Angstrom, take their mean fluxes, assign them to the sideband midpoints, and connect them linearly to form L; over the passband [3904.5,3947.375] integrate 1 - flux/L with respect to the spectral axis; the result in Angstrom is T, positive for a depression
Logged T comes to 7.6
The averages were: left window 41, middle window 35.1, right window 44.5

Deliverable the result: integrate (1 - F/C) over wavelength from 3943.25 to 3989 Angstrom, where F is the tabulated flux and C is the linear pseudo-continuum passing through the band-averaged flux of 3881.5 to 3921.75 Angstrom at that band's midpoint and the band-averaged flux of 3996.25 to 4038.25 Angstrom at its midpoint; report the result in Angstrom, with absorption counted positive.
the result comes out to 4.4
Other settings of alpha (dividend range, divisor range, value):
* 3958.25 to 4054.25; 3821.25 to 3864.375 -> 1.19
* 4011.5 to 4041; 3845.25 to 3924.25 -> 1.20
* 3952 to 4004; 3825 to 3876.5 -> 1.08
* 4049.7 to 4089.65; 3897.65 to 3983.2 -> 1.33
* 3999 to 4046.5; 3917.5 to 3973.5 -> 1.38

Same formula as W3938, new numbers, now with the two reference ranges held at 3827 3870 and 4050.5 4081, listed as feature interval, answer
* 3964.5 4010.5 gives 0.09 mag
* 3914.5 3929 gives 0.06 mag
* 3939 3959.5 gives 0.02 mag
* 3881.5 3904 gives 0.05 mag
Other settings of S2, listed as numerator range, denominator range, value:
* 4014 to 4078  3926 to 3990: 1.28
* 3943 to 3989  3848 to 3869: 0.91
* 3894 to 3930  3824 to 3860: 1.06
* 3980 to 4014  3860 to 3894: 1.13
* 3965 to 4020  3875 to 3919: 1.02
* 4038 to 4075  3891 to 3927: 1.10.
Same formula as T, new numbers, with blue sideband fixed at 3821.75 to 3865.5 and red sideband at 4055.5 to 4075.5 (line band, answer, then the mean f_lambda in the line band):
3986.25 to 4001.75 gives -0.2 Angstrom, 44.3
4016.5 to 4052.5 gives -0.1 Angstrom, 45.1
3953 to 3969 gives 2.3 Angstrom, 36.4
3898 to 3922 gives -0.3 Angstrom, 41.4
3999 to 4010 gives -0.2 Angstrom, 44.8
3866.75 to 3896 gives 0.7 Angstrom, 39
